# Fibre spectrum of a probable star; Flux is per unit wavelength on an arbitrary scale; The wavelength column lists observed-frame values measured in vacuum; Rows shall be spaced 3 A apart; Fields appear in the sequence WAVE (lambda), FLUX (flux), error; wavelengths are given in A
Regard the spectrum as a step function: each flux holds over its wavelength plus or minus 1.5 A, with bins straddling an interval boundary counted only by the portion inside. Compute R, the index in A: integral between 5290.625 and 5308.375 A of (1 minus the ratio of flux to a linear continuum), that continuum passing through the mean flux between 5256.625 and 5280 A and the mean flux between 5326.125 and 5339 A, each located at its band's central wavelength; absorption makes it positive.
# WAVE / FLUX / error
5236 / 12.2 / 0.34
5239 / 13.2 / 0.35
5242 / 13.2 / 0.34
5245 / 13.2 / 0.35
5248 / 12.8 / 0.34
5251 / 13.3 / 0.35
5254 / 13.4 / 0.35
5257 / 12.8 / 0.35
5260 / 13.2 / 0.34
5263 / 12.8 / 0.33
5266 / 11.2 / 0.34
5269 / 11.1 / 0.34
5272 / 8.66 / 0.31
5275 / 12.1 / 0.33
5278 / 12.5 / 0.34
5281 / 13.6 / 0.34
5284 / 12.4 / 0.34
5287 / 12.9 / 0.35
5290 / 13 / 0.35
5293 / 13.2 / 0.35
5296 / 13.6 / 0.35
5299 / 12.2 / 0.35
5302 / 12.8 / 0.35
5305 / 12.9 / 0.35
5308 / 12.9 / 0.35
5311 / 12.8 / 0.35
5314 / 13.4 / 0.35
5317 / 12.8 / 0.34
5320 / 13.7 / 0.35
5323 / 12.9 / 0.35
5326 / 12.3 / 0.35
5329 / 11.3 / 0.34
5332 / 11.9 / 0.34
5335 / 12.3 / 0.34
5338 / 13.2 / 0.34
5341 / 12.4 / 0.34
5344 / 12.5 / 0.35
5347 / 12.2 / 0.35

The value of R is -1.5 A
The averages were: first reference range 11.8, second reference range 12.1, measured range 12.9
